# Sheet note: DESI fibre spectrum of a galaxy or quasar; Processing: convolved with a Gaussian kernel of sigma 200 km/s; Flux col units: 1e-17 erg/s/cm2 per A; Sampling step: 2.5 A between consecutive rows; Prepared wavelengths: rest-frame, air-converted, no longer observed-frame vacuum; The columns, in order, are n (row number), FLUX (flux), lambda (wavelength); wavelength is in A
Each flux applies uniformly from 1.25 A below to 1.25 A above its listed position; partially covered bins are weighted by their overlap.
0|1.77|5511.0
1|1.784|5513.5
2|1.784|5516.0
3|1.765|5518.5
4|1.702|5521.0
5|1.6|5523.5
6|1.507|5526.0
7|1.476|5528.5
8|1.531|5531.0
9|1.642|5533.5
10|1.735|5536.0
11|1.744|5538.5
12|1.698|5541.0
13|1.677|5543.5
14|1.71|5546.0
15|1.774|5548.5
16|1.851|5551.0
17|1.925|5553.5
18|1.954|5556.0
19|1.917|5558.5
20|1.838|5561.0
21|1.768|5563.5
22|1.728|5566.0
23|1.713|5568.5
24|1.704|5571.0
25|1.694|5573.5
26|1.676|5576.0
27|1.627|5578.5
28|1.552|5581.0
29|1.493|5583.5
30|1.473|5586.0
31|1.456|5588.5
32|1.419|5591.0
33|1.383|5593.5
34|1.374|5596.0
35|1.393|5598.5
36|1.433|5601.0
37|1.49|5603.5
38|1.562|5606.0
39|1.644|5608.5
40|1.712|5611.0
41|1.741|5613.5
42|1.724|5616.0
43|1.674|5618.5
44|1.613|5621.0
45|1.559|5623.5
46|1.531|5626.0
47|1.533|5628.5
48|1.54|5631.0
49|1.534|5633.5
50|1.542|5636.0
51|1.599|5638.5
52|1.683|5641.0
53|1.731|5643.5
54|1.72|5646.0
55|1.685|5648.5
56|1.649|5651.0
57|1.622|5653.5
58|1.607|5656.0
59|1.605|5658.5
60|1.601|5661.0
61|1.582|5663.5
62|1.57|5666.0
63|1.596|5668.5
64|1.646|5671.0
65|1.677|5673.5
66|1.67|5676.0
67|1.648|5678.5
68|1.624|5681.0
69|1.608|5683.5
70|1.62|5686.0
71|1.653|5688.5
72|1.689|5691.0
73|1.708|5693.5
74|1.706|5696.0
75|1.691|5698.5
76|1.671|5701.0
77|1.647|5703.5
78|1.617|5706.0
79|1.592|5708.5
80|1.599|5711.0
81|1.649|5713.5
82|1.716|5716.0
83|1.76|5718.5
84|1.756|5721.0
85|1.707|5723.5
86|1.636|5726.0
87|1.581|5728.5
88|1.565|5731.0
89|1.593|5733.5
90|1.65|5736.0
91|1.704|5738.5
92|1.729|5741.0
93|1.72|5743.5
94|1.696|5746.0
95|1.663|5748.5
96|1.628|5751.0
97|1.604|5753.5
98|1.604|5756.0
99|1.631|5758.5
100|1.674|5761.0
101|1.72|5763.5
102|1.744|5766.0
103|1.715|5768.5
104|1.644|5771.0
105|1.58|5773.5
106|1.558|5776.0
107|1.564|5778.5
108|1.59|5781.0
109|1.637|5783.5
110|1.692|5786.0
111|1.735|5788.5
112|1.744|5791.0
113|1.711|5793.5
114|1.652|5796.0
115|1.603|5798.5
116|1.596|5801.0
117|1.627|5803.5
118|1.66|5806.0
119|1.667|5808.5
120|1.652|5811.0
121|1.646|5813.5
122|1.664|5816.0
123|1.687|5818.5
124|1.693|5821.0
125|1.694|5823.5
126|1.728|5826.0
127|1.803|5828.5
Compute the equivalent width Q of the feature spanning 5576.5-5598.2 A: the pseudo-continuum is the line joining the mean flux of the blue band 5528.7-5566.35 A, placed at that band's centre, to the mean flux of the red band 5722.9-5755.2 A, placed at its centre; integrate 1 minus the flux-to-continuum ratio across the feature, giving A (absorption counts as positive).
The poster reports 3.3 A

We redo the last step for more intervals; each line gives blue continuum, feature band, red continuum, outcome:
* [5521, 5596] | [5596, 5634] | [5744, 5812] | 1.9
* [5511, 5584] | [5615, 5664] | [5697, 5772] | 2.1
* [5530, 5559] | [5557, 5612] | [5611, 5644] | 3.2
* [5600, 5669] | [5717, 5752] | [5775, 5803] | -0.8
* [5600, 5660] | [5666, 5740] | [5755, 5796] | -0.7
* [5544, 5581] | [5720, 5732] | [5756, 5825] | 0.3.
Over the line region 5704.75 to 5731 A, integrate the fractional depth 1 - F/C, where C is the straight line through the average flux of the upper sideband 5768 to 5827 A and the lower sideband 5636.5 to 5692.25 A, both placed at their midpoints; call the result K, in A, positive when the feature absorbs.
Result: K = -0.18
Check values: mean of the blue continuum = 1.64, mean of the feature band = 1.66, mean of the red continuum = 1.65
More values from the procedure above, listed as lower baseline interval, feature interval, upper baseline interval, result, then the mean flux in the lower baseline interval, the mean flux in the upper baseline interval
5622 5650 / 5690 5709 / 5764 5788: -0.5 A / 1.61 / 1.64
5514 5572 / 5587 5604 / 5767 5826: 2.9 A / 1.73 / 1.65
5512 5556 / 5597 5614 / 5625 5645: 0.7 A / 1.71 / 1.59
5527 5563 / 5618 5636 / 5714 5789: 1.6 A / 1.75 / 1.66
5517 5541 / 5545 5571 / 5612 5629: -2.8 A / 1.64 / 1.63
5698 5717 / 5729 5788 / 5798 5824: 0.0 A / 1.65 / 1.65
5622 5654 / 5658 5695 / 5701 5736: -0.1 A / 1.61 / 1.65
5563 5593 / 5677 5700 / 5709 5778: -0.3 A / 1.6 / 1.66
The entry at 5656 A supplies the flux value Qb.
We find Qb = 1.607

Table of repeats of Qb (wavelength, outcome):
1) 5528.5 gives 1.476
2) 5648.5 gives 1.685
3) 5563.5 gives 1.768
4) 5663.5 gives 1.582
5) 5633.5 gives 1.534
